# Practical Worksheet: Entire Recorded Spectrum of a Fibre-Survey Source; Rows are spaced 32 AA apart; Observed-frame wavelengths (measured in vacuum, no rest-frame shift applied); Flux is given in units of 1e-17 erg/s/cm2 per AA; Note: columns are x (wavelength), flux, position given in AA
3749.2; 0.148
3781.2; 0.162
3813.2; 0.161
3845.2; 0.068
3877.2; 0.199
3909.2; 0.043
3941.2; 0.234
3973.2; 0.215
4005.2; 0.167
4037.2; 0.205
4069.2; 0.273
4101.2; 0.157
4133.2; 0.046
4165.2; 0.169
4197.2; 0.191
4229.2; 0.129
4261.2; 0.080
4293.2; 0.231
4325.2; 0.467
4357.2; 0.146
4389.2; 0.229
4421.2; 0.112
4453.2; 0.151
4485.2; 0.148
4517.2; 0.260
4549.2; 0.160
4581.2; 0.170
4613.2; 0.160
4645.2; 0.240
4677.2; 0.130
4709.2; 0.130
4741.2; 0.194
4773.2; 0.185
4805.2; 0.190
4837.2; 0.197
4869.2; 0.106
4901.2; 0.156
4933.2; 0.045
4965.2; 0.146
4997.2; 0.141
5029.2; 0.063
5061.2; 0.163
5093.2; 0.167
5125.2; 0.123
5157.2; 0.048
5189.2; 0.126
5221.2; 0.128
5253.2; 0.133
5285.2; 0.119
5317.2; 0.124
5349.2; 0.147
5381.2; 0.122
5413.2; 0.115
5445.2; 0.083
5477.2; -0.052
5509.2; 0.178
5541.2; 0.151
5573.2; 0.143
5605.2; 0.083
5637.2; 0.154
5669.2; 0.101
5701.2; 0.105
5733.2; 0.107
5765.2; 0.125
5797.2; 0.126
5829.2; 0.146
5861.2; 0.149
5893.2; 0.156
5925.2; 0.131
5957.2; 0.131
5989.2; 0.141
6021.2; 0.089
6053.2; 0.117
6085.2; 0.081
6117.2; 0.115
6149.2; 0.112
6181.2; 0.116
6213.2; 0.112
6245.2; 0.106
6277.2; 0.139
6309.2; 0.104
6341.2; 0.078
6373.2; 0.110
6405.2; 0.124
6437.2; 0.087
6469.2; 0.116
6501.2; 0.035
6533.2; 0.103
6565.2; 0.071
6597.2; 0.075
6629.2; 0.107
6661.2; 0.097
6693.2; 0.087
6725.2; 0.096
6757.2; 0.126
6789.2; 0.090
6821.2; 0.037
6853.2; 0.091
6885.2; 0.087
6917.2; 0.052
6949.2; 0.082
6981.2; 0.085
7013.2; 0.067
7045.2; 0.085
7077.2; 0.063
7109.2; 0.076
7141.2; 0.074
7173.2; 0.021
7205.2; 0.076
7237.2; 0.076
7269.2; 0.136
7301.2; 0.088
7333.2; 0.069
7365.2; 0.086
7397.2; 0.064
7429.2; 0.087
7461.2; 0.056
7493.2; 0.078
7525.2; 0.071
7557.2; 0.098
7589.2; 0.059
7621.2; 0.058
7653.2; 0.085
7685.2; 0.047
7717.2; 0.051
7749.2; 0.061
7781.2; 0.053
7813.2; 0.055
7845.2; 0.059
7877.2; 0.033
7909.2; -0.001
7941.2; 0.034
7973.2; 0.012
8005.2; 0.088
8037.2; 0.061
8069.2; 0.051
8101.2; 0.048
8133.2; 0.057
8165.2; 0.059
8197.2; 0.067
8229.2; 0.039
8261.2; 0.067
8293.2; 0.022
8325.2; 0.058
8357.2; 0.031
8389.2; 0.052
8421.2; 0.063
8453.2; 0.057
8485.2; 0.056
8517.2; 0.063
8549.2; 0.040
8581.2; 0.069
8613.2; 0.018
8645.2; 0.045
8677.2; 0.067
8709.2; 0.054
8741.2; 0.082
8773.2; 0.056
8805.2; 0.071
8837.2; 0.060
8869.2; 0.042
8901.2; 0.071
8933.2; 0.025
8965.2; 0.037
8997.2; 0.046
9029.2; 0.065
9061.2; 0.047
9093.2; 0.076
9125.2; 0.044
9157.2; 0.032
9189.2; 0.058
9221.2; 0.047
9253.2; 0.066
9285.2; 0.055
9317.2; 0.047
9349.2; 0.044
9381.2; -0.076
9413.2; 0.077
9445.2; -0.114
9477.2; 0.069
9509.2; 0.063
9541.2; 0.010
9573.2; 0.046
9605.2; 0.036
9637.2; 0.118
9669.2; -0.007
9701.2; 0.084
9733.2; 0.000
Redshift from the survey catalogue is 0.16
